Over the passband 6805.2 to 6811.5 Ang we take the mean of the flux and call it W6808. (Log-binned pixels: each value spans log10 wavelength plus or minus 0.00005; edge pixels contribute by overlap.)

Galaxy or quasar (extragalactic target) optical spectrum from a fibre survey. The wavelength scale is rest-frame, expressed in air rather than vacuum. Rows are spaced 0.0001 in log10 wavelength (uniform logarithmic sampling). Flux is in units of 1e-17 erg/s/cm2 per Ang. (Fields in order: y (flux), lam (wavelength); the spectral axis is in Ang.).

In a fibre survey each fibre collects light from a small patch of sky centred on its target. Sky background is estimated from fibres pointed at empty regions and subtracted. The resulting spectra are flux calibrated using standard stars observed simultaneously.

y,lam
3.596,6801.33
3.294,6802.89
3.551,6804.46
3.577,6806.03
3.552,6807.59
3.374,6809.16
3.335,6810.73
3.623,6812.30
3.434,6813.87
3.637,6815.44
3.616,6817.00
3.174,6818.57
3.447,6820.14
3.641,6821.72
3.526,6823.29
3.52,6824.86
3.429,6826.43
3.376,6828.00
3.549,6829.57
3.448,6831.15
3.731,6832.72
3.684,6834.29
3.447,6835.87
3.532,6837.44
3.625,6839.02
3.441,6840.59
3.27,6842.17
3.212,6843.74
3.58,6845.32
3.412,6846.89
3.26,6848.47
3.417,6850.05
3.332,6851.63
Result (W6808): 3.46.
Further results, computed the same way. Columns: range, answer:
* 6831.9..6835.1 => 3.7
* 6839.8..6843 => 3.36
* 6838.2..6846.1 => 3.42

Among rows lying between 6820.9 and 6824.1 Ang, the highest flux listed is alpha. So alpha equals 3.641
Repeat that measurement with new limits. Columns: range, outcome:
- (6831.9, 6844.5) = 3.731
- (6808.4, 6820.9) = 3.637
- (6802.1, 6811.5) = 3.577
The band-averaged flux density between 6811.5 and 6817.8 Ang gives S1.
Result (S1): 3.58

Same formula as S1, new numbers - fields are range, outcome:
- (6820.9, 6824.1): 3.57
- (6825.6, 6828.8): 3.41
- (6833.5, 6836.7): 3.57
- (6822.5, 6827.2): 3.49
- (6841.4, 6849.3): 3.35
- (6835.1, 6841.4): 3.51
